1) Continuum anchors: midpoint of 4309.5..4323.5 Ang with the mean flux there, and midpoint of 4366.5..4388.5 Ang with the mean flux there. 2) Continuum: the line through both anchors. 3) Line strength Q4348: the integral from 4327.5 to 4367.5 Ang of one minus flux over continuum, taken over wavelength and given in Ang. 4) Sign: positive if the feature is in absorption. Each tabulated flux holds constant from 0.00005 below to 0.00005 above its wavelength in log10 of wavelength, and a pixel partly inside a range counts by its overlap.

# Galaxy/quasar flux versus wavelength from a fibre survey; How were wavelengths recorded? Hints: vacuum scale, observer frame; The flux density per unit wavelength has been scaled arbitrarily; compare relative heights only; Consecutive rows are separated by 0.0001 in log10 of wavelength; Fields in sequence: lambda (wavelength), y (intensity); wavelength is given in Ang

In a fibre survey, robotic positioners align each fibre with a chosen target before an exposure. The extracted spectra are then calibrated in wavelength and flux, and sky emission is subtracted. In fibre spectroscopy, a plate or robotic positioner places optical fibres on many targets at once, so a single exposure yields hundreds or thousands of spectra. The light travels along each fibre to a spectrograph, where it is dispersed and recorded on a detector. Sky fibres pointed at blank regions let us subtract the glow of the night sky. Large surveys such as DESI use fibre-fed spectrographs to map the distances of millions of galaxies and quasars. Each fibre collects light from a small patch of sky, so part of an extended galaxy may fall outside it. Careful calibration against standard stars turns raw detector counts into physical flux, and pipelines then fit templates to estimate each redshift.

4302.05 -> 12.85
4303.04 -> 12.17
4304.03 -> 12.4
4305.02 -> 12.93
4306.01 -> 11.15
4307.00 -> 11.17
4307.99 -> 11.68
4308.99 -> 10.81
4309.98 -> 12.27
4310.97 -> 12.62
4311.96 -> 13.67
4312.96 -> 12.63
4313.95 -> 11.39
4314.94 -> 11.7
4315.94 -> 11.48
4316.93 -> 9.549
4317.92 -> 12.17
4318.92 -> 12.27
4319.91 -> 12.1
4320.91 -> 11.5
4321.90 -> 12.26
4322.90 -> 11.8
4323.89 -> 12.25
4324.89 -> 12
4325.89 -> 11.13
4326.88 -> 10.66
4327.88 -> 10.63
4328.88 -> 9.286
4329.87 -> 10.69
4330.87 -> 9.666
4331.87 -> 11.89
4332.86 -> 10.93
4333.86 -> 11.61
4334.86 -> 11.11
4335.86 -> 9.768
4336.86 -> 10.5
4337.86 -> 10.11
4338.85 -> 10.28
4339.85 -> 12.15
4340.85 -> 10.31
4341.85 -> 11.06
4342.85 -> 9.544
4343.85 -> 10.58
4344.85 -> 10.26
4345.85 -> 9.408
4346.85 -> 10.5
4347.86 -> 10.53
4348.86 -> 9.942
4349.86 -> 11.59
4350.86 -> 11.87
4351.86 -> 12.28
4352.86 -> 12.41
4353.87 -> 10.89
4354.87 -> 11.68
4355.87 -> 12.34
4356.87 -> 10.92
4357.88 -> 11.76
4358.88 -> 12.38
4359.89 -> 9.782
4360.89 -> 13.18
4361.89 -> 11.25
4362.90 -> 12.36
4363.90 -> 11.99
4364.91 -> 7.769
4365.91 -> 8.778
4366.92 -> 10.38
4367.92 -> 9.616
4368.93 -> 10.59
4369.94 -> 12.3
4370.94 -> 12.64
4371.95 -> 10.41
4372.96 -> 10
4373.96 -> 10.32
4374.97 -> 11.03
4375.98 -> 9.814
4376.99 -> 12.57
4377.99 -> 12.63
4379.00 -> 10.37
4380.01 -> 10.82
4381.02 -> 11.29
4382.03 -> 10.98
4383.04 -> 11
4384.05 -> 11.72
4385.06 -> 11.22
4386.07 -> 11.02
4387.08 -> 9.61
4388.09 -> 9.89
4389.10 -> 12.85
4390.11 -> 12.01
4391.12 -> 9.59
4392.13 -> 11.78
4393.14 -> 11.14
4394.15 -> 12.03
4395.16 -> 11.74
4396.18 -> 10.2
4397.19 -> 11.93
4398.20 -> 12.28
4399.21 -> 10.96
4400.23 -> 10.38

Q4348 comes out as 2.00 Ang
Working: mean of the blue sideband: 12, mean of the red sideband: 10.9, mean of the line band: 10.9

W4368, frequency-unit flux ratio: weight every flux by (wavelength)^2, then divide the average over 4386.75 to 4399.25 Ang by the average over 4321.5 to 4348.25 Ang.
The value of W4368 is 1.08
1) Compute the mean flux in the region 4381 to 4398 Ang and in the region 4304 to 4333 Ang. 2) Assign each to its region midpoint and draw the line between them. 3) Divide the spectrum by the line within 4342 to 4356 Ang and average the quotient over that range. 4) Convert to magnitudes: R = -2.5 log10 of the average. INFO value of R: 0.04 mag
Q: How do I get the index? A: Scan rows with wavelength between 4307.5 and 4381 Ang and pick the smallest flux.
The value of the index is 7.769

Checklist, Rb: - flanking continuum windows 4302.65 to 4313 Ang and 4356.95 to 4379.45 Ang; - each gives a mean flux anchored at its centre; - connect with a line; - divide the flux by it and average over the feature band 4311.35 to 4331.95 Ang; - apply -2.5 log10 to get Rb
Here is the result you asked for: 0.04 mag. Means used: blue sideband 12.1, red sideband 11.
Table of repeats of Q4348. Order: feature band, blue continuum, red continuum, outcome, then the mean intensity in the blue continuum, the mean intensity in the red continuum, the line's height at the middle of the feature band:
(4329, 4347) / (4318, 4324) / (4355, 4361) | 2.0 Ang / 12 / 11.6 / 11.8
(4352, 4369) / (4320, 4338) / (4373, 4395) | 0.0 Ang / 11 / 11.1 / 11.1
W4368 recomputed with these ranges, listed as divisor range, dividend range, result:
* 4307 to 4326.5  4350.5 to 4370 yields 0.97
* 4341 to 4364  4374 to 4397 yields 1.01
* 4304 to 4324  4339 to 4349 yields 0.89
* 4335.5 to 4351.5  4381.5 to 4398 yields 1.08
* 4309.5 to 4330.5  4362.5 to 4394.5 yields 0.97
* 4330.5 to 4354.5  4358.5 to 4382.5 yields 1.03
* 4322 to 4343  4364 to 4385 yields 1.01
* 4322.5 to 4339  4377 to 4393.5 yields 1.06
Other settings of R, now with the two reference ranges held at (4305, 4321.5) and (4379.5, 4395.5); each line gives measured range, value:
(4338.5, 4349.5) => 0.11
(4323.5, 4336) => 0.07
